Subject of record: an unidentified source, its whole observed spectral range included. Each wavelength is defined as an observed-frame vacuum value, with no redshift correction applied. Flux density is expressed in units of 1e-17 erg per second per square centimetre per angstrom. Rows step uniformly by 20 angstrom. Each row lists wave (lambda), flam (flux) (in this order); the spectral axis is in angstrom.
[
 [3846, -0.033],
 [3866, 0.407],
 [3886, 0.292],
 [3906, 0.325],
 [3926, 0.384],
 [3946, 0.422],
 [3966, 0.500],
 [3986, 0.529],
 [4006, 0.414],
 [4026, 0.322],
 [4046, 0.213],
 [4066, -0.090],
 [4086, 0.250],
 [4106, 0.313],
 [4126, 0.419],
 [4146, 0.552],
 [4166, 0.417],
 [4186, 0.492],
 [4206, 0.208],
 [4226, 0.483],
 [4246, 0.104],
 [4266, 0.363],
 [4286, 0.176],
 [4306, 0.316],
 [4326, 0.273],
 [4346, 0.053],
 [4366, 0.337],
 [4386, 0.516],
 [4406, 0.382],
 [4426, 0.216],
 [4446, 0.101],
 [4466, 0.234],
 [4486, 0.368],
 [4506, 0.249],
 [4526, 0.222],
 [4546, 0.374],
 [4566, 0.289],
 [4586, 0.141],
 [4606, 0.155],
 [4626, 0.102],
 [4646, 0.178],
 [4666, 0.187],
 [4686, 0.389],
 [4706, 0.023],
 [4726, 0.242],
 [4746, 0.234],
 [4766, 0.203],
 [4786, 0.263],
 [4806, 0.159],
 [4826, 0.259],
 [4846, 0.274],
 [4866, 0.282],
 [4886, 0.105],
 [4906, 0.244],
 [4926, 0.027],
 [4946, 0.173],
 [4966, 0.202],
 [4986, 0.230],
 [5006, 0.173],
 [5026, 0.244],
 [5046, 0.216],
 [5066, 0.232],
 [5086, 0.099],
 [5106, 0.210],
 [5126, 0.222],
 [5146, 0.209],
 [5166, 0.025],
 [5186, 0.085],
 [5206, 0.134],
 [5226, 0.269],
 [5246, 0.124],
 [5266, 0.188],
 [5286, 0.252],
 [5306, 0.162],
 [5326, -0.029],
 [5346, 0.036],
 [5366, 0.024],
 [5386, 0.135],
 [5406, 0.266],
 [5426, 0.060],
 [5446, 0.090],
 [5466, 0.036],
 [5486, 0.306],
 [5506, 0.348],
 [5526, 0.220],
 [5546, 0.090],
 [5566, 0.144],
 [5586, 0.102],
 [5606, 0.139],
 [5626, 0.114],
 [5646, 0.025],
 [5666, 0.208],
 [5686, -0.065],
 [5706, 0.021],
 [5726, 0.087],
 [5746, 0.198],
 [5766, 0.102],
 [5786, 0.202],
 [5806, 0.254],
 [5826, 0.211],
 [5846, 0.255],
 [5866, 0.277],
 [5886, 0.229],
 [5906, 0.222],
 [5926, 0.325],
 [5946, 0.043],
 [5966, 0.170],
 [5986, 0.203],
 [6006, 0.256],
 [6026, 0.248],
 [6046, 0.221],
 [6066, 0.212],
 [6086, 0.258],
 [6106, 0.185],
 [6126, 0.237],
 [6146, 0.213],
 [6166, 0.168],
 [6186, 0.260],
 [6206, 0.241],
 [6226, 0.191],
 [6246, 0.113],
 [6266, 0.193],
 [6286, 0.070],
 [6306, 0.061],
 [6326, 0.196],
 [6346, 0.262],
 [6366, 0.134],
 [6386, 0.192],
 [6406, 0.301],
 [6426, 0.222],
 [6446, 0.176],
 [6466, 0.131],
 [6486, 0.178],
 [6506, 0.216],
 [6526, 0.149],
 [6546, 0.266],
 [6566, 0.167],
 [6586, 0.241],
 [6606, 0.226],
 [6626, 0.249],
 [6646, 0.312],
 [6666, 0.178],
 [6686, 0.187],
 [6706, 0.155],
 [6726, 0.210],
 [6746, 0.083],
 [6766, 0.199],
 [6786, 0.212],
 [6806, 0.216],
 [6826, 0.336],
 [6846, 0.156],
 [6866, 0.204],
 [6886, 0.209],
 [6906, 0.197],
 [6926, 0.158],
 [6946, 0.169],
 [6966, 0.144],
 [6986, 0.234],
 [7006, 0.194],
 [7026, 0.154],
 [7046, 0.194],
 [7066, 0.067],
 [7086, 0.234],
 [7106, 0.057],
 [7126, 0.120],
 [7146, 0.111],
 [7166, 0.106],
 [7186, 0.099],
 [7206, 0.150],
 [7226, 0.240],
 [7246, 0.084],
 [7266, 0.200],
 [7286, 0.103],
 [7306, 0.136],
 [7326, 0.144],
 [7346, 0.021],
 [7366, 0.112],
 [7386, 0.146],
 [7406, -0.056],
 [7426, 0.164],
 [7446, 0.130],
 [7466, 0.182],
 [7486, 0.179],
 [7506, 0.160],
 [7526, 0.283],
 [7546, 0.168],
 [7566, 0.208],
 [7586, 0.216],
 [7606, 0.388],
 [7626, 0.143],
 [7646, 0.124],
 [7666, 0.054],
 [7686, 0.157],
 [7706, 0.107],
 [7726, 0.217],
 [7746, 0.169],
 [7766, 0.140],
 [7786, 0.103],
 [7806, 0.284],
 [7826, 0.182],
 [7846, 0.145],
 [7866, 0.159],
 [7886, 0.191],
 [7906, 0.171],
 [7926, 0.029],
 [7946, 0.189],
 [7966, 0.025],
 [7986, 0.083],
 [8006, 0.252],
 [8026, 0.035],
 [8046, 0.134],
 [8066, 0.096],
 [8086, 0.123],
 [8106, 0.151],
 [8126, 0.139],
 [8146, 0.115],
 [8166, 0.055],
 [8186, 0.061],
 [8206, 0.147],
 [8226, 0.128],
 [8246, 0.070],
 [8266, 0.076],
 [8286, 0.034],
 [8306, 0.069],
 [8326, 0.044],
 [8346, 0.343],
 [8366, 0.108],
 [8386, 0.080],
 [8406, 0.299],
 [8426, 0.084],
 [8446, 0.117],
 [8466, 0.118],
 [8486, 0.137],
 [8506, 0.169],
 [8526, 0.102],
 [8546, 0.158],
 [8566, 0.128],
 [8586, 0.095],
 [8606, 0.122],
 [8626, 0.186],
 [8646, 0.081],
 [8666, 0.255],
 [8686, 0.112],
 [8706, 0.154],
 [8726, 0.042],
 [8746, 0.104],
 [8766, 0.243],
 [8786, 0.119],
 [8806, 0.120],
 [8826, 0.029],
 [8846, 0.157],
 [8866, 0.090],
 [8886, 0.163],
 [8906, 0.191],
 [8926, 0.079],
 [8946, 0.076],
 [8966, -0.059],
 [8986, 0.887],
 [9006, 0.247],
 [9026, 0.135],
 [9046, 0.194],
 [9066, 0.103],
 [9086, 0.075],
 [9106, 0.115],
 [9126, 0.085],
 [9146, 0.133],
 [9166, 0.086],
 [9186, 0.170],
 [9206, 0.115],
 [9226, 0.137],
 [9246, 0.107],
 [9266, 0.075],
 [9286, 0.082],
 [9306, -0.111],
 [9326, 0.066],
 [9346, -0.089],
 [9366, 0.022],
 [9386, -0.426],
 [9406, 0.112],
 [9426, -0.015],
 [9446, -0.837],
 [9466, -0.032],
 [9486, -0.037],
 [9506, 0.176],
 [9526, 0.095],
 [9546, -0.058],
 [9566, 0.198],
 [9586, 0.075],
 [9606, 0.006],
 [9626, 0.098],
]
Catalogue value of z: 1.410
